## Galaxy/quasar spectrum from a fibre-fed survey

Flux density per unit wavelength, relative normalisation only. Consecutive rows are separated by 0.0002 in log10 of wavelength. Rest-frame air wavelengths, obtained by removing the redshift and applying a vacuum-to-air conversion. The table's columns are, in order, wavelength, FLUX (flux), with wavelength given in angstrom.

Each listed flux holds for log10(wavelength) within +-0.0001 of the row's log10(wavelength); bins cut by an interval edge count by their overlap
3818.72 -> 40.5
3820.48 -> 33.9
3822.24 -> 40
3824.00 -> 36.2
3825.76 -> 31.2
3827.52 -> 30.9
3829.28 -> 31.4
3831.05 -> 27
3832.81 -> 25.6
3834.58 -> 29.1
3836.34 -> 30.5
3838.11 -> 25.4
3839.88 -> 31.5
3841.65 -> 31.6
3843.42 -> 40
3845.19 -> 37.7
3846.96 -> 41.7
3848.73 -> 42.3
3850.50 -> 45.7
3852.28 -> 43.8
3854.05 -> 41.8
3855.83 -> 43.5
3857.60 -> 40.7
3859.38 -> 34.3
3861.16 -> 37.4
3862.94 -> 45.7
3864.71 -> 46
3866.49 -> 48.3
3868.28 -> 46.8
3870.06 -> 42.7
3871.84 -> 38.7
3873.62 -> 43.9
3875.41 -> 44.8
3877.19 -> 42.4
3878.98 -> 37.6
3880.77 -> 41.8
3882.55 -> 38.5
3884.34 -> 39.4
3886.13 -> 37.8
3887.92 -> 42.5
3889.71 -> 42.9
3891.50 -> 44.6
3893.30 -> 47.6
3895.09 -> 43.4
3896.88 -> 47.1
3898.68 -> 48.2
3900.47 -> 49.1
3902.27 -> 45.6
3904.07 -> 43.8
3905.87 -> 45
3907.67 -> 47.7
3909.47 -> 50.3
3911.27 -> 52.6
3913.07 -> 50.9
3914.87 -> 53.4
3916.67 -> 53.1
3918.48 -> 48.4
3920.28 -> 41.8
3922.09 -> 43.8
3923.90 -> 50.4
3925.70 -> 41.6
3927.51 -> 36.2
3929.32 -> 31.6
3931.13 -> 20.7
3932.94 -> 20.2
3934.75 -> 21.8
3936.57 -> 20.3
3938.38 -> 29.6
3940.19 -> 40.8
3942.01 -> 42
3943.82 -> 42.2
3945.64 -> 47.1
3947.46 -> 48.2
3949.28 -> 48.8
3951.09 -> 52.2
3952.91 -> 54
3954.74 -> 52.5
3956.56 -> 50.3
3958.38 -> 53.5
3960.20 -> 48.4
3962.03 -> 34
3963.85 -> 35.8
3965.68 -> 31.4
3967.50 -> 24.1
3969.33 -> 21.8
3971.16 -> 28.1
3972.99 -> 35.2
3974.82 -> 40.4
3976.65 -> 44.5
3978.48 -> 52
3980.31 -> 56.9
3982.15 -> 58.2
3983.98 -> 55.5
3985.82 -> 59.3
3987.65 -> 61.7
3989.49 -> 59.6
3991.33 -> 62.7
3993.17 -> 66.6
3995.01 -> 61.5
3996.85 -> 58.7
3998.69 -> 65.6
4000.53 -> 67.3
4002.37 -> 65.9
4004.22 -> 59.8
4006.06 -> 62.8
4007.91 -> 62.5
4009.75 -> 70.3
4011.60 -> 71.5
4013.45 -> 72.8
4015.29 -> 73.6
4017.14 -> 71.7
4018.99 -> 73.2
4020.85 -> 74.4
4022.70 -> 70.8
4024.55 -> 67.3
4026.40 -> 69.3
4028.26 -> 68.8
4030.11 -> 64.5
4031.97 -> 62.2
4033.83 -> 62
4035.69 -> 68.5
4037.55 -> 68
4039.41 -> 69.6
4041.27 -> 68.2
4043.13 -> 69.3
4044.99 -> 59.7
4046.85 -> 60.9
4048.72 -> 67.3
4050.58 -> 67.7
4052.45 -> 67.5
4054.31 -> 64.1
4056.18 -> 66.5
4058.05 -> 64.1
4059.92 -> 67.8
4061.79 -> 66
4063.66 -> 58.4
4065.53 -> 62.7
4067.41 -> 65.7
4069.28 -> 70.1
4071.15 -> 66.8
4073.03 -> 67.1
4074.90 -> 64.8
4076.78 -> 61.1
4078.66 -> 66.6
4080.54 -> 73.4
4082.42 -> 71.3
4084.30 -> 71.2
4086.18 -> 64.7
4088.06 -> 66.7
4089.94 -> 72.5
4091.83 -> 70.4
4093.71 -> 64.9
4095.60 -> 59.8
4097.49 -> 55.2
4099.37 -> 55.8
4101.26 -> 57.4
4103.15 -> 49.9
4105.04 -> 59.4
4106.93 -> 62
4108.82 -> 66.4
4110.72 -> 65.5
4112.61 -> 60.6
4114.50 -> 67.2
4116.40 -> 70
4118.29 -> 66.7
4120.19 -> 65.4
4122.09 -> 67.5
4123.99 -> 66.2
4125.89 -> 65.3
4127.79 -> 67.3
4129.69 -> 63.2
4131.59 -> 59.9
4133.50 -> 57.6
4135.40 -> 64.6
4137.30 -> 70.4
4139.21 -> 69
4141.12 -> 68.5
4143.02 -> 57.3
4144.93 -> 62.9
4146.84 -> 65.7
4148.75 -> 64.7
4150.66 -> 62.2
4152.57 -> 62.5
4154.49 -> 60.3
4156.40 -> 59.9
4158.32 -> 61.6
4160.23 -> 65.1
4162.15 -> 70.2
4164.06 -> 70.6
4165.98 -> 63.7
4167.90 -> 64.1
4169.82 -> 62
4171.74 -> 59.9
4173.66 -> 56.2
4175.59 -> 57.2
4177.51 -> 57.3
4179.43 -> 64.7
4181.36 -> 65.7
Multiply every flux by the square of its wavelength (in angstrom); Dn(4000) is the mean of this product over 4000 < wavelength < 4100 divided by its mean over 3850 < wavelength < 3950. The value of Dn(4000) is 1.70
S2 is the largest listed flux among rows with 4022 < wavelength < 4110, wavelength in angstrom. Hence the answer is 73.4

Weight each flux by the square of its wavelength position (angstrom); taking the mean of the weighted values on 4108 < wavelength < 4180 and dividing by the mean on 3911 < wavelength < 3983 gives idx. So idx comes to 1.7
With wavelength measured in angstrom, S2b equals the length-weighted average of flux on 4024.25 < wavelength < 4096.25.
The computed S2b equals 66.4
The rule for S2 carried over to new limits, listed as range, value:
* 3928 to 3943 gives 42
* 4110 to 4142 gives 70.4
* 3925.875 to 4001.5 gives 67.3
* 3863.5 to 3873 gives 48.3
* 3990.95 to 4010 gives 70.3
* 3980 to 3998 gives 66.6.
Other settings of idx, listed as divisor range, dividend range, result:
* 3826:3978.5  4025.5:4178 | 1.76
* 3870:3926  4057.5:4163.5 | 1.59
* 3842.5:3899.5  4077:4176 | 1.71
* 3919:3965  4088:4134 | 1.71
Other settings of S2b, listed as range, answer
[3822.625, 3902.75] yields 39.7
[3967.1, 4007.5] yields 53.6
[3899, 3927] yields 47.7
